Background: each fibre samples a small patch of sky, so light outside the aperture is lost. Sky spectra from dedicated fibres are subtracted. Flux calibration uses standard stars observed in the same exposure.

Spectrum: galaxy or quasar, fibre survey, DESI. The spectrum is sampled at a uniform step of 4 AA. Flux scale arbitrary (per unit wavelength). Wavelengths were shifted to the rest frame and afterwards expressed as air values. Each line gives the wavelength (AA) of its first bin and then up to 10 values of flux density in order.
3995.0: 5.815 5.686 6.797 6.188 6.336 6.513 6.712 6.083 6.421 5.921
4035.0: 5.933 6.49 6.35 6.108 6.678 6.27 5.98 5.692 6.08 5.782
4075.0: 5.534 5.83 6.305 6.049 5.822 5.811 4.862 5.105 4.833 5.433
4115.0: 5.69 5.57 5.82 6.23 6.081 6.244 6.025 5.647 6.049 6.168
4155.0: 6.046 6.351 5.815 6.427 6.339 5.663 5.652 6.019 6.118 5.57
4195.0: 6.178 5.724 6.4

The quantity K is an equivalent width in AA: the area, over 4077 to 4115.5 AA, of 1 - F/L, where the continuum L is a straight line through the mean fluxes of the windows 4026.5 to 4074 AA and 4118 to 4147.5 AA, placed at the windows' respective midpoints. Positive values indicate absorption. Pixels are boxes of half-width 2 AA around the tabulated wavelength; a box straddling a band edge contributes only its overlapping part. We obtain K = 3.0 AA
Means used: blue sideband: 6.12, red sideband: 5.97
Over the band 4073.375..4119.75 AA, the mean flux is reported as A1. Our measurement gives 5.57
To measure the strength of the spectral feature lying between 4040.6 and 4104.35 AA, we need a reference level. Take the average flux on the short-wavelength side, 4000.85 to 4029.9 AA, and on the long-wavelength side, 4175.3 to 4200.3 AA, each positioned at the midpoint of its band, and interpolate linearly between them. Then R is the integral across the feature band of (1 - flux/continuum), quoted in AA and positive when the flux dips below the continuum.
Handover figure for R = 3.4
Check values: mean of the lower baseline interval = 6.42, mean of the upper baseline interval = 5.87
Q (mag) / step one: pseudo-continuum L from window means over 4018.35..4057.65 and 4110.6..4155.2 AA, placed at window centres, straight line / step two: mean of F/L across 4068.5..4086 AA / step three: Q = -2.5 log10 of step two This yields 0.05 mag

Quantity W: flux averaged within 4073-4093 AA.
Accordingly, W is 5.91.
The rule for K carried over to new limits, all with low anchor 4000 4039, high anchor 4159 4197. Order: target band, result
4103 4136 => 2.3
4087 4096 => 0.4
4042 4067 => 0.3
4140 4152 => 0.2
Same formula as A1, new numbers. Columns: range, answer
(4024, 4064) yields 6.19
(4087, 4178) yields 5.82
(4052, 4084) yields 5.95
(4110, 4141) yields 5.9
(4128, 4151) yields 6.03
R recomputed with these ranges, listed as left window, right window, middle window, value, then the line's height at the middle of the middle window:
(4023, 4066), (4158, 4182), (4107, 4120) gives 1.4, 6.09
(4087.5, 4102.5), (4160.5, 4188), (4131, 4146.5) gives -0.6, 5.79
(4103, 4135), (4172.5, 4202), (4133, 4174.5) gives -2.3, 5.77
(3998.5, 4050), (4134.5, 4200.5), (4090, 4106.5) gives 2.2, 6.14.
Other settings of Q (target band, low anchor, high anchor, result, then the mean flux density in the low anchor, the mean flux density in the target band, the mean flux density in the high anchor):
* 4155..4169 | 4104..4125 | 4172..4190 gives -0.08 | 5.45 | 6.18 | 5.87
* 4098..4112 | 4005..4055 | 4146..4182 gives 0.22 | 6.31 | 5.05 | 6.06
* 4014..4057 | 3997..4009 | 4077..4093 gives -0.03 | 6.22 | 6.31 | 6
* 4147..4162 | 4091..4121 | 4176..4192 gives -0.09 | 5.36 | 6.14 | 5.85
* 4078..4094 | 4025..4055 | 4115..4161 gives 0.03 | 6.27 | 6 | 6.01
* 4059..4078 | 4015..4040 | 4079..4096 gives 0.05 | 6.27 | 5.8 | 5.99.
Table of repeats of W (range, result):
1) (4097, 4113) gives 5.06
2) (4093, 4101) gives 5.34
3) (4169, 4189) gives 5.96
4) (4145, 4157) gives 6.09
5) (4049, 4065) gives 6.16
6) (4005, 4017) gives 6.35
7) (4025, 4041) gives 6.19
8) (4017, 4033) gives 6.28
